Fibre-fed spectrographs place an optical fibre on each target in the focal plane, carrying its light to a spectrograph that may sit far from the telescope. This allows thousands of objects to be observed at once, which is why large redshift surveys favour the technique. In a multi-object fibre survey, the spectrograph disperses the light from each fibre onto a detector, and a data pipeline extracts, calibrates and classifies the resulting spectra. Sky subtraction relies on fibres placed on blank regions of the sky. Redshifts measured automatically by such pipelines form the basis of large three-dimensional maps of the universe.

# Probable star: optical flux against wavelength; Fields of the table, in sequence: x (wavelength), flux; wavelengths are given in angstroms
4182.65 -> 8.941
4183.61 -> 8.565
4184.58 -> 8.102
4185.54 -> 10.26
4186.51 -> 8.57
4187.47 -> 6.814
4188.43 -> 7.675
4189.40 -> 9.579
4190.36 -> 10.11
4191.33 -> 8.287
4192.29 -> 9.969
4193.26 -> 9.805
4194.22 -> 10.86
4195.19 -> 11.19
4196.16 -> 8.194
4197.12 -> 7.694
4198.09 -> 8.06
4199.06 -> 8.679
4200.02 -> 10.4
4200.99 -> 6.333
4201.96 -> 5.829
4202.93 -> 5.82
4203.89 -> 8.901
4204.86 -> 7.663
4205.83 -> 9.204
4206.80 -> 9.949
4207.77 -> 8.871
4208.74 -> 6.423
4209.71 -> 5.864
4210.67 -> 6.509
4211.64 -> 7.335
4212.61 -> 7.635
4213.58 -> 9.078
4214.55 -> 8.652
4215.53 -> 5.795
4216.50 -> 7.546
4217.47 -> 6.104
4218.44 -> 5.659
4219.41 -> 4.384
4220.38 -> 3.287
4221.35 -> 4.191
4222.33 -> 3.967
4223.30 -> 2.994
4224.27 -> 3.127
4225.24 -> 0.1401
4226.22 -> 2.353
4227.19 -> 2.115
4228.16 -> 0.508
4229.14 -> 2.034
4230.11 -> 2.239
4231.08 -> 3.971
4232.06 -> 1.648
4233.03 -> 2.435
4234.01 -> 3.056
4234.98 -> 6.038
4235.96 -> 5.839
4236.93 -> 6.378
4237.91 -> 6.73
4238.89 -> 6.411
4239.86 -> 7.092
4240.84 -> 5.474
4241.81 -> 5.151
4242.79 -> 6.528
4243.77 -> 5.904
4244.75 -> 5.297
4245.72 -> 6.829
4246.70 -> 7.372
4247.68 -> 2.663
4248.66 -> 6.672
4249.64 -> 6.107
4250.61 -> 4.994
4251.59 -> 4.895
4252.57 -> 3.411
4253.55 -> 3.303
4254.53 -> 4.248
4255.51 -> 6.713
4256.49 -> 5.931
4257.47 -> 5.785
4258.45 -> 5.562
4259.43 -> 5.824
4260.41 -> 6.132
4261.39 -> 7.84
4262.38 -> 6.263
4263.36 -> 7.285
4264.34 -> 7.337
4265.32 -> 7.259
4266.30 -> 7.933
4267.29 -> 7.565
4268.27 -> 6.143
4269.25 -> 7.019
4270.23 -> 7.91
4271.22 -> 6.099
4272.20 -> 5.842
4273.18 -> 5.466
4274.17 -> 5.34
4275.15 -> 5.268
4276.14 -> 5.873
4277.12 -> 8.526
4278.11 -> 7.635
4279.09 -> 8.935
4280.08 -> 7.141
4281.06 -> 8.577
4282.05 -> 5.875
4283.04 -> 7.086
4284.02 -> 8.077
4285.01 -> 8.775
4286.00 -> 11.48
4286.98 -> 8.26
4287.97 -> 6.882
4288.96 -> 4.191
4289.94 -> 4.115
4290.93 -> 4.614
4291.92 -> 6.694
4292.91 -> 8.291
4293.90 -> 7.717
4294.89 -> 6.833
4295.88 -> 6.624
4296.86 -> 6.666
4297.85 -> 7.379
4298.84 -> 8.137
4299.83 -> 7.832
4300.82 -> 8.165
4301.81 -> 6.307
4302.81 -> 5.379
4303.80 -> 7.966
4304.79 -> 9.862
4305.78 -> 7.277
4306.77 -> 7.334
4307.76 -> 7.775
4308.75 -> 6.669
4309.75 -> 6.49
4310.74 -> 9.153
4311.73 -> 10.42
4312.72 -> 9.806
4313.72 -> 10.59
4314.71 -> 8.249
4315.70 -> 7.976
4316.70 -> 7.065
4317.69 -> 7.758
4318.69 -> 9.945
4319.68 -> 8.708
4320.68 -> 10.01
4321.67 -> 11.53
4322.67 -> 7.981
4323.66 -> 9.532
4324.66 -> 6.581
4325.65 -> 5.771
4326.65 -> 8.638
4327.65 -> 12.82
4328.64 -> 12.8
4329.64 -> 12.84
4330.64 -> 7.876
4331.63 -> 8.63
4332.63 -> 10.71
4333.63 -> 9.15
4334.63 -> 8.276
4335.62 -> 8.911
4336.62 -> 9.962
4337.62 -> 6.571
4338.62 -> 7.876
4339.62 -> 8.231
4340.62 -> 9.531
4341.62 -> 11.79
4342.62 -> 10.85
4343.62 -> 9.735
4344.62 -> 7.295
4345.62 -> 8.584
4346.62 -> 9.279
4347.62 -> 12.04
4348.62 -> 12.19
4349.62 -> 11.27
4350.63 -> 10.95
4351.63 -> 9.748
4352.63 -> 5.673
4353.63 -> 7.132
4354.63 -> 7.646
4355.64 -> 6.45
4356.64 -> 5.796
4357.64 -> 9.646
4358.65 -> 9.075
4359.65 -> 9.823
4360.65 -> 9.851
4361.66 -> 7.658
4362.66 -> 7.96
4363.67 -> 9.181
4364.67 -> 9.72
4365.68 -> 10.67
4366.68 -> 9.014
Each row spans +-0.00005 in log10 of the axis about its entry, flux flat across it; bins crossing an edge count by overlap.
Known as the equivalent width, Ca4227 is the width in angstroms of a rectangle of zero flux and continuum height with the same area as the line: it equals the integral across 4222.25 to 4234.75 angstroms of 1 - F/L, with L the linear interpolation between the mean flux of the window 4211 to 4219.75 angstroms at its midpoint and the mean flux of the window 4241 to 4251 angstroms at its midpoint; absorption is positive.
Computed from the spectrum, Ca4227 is 7.9 angstroms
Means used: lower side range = 6.94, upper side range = 5.75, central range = 2.38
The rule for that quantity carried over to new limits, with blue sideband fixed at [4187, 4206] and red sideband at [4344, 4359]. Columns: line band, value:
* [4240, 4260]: 7.4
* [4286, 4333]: 3.2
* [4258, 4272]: 2.9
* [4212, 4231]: 9.5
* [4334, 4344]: -0.4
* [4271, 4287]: 2.6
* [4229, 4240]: 5.3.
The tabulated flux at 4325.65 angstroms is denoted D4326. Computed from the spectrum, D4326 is 5.771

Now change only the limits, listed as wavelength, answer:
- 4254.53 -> 4.248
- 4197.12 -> 7.694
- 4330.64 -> 7.876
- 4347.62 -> 12.04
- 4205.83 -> 9.204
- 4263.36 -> 7.285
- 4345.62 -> 8.584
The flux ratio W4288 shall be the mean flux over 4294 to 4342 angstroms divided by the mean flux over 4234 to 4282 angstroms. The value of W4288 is 1.38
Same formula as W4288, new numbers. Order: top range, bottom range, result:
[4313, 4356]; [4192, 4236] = 1.53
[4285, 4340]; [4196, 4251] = 1.45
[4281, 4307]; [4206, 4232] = 1.44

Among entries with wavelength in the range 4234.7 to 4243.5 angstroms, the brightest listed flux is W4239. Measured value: 7.092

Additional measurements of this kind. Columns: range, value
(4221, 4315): 11.48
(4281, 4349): 12.84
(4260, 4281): 8.935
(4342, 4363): 12.19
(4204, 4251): 9.949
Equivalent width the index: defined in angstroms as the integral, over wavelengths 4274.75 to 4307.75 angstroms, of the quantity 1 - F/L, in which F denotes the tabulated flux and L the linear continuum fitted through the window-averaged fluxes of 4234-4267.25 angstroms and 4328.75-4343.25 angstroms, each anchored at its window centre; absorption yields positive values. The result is 1.4 angstroms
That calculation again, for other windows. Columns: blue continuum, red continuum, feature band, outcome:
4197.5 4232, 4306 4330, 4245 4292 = 6.2 angstroms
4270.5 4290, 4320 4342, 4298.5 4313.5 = 0.5 angstroms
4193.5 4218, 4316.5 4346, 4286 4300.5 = 3.2 angstroms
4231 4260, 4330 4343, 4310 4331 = -2.1 angstroms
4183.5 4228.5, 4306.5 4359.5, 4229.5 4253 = 7.6 angstroms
